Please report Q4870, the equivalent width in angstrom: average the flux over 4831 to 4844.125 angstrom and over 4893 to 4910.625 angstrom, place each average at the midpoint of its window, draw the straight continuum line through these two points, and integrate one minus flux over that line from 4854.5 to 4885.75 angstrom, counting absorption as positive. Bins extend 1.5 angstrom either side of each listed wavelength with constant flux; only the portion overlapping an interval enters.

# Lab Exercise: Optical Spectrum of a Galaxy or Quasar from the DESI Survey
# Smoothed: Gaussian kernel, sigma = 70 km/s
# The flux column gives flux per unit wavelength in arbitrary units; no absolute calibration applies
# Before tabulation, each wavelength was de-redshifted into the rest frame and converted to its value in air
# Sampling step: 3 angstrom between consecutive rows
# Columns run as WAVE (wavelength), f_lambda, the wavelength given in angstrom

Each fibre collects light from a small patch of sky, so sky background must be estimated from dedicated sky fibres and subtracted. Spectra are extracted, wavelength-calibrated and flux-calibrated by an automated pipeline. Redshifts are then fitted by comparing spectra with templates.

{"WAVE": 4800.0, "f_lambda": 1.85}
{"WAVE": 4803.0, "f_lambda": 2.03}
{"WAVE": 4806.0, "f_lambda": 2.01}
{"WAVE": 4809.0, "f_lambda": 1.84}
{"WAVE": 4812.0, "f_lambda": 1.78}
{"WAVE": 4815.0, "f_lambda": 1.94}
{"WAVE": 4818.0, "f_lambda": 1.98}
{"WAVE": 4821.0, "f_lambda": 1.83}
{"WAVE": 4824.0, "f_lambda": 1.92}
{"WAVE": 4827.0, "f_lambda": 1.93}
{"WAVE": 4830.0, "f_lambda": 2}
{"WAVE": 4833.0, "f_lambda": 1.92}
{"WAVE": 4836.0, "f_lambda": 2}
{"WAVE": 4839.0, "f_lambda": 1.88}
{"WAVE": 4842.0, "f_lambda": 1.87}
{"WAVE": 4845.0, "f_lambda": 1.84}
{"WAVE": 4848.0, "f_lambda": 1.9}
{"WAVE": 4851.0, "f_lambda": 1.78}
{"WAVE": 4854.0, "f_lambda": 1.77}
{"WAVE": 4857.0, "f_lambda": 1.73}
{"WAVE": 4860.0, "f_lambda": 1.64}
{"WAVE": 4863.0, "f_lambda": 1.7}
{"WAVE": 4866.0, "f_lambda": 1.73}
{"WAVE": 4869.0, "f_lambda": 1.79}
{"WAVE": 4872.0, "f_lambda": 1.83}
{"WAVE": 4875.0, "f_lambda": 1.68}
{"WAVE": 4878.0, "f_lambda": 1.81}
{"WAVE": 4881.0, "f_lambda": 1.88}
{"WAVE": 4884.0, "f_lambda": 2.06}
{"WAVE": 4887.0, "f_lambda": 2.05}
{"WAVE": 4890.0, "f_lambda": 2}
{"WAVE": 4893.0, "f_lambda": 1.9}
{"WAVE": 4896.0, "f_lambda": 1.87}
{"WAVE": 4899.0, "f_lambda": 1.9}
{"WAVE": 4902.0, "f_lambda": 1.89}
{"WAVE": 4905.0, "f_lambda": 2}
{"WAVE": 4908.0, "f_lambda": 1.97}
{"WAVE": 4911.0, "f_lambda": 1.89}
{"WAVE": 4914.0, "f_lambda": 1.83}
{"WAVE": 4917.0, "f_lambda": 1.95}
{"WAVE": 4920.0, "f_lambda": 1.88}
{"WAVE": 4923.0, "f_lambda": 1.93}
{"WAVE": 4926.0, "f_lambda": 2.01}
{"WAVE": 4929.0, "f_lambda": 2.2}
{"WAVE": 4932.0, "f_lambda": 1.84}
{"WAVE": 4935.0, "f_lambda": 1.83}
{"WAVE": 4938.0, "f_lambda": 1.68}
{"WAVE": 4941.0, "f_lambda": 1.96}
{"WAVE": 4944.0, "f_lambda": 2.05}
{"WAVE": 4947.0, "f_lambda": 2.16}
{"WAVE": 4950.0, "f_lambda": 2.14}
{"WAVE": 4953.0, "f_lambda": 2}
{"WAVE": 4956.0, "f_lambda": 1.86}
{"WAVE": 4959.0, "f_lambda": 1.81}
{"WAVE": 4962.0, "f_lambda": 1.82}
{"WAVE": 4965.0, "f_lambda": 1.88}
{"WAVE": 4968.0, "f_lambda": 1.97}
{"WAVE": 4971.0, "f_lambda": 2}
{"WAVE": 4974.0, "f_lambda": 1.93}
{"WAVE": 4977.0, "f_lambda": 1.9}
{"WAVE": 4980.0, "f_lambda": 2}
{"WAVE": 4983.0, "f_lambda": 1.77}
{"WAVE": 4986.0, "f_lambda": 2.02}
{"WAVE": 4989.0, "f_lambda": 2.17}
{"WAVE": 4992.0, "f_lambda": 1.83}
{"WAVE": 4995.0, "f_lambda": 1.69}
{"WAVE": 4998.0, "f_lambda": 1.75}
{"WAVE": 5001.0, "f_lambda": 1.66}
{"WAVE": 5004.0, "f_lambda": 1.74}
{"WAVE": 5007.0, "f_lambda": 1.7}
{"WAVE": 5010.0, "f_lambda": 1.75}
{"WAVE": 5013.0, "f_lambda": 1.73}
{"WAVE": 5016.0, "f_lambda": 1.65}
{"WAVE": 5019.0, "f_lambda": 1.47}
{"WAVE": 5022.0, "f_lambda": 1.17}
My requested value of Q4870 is 2.2 angstrom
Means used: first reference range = 1.92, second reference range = 1.92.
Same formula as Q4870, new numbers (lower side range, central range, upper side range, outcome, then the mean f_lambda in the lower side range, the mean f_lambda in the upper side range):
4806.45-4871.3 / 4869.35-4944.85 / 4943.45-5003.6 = -1.21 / 1.85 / 1.92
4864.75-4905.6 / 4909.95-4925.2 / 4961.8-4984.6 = -0.05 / 1.88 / 1.91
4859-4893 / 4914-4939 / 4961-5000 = -0.61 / 1.84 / 1.9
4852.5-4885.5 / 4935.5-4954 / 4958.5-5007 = -1.51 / 1.78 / 1.87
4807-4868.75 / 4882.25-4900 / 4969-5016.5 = -1.15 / 1.85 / 1.84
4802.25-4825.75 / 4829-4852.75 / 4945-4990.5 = 0.32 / 1.91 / 1.96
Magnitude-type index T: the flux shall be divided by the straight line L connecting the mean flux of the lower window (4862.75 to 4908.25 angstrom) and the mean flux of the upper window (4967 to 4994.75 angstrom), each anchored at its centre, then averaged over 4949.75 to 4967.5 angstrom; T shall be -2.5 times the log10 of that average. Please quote 0.01 mag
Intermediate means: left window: 1.88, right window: 1.94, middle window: 1.91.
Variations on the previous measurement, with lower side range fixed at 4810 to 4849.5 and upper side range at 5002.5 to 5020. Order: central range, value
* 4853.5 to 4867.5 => 0.096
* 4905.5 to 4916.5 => -0.062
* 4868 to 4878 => 0.048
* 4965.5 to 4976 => -0.133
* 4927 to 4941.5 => -0.074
